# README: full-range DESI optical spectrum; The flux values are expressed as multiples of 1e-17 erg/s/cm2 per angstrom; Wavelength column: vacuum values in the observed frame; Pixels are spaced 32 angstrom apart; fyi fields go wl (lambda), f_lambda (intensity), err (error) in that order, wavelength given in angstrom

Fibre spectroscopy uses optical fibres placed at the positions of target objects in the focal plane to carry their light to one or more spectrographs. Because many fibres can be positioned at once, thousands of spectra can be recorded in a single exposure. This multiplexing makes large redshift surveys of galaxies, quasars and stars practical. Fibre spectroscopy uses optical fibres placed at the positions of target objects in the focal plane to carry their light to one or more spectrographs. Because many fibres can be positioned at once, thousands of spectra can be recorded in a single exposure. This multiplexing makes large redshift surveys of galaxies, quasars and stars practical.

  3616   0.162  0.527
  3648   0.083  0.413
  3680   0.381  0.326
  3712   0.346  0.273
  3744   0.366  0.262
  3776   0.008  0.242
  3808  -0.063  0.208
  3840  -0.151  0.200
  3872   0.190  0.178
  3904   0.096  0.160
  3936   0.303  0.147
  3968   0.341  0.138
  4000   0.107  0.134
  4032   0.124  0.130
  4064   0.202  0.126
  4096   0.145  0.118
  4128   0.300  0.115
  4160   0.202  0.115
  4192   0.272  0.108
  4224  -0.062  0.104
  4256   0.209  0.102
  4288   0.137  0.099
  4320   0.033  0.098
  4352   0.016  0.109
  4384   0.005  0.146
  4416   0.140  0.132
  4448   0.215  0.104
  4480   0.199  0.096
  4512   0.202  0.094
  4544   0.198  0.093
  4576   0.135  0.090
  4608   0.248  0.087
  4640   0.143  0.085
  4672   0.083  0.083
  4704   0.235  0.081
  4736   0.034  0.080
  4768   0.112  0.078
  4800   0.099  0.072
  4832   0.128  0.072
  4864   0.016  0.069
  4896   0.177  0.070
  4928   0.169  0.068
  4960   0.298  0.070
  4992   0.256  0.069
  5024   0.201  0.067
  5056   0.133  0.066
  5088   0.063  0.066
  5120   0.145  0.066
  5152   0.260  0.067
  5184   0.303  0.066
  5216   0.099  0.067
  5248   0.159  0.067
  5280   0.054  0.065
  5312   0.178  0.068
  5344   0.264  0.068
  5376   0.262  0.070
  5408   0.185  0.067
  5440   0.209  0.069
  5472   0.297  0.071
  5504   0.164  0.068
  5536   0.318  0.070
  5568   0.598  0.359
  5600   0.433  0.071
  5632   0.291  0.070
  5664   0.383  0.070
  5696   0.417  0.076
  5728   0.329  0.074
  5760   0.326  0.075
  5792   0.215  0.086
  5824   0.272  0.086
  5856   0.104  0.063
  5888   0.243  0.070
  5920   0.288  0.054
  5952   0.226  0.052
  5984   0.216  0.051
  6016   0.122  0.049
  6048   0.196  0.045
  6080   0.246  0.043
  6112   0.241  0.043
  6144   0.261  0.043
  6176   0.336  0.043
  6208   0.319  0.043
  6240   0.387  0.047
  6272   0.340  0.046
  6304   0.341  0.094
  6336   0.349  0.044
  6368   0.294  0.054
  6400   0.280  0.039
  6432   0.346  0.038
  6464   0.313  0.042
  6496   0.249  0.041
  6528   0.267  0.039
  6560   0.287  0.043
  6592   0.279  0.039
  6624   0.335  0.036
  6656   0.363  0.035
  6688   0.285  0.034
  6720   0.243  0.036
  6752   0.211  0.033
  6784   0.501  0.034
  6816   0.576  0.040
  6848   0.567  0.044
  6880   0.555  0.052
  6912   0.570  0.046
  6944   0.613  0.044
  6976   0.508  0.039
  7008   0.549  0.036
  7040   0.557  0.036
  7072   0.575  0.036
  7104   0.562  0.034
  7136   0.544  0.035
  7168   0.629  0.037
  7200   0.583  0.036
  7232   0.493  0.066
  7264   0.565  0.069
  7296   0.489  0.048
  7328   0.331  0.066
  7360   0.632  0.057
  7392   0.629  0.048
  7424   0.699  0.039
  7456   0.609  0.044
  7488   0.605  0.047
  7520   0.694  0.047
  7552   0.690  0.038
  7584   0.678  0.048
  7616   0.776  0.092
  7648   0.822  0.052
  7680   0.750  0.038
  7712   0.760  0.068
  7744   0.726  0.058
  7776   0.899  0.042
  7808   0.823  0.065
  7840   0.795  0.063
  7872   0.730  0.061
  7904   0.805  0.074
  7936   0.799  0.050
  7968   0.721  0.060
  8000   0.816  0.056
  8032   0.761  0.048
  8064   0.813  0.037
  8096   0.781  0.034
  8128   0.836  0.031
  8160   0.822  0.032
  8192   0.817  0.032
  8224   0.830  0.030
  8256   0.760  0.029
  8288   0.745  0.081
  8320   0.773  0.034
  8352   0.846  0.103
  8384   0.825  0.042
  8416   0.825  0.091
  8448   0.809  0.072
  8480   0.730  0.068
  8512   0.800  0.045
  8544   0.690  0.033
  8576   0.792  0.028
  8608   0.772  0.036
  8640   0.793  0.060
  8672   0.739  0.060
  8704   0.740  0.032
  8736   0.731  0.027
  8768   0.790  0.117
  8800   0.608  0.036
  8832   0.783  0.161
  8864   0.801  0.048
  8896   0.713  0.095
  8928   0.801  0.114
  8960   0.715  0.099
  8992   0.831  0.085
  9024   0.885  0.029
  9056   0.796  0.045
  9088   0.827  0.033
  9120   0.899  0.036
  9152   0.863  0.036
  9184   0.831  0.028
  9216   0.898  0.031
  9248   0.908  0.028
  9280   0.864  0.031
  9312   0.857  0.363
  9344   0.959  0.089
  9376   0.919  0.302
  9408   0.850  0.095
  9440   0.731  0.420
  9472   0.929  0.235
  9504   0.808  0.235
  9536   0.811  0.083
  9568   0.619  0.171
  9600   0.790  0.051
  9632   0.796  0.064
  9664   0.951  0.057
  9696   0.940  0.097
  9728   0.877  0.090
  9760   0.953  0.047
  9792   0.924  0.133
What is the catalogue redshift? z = 0.70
